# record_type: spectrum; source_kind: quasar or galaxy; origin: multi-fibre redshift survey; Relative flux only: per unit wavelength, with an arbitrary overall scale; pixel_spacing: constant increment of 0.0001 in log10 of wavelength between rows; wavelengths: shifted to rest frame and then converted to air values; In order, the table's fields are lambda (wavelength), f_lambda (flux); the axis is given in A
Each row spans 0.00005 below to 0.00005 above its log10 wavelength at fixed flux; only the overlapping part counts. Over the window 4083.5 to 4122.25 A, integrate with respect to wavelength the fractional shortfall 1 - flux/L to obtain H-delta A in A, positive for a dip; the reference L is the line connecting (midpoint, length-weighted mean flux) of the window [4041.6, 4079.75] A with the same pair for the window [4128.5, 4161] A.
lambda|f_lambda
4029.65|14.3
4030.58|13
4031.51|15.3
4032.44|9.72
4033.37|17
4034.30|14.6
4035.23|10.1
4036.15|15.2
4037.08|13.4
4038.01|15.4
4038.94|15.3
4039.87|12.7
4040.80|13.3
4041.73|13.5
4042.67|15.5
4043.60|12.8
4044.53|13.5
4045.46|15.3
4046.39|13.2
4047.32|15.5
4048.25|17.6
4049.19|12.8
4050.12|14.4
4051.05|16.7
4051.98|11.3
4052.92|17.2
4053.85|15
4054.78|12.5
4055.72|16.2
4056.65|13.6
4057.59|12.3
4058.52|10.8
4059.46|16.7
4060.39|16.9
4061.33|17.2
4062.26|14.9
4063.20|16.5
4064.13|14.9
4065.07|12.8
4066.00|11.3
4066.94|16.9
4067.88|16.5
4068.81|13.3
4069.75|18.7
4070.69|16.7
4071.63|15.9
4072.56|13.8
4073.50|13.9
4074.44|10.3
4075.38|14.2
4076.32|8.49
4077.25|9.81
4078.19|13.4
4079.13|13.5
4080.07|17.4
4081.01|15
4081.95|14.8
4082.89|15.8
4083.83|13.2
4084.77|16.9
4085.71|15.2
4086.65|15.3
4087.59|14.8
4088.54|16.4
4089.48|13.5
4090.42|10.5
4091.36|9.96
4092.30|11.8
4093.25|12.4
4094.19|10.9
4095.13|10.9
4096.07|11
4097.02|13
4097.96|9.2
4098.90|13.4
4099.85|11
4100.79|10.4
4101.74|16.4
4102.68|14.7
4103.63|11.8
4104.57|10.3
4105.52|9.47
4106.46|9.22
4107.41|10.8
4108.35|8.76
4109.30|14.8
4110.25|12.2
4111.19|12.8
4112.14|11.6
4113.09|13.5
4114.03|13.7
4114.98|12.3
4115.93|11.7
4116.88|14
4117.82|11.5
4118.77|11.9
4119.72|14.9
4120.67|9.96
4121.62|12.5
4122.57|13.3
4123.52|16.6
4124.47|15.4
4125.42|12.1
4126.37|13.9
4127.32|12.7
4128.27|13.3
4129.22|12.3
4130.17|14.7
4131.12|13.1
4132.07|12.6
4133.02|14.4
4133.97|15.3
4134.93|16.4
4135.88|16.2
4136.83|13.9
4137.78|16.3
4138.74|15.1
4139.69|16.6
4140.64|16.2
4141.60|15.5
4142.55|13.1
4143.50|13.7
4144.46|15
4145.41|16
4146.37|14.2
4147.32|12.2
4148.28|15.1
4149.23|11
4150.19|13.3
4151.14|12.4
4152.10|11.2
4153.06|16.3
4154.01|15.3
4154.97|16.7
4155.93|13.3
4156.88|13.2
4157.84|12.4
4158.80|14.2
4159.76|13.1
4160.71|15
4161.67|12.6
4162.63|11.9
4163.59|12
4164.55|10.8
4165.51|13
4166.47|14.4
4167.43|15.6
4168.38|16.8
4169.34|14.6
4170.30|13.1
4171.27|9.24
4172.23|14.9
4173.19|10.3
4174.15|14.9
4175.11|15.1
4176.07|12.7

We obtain 5.1 A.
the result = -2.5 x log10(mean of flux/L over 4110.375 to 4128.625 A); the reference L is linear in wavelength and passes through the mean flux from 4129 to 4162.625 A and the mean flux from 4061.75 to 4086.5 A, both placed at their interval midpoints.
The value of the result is 0.10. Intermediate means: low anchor 14.4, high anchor 14.2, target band 13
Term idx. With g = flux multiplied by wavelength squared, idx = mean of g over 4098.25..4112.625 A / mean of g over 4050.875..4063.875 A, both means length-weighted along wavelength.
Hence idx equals 0.8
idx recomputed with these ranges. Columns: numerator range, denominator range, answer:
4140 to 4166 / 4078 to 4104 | 1.06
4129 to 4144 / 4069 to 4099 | 1.13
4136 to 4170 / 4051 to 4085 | 1.02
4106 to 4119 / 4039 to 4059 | 0.88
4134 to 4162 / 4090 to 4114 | 1.26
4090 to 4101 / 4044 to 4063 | 0.78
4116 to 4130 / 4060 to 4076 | 0.91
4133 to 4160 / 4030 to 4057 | 1.07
